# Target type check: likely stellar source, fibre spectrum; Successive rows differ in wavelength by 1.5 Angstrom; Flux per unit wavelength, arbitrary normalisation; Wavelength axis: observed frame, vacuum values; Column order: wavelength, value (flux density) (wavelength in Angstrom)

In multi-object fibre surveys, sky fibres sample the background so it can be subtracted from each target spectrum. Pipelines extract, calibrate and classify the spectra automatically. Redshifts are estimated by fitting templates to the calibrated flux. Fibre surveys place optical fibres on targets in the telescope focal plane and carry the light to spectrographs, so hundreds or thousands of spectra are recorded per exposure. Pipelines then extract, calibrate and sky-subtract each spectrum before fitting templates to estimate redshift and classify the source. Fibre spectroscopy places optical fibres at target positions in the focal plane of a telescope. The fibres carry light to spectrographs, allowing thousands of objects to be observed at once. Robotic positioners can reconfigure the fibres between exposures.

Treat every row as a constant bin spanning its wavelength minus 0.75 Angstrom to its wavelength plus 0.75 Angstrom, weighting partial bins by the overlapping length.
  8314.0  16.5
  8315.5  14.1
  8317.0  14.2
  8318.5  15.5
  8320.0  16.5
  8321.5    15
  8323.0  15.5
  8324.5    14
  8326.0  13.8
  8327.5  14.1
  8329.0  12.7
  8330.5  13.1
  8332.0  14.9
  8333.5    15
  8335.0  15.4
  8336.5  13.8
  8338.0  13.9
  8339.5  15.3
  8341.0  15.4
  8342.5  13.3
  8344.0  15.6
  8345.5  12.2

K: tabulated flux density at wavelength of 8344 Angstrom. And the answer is 15.6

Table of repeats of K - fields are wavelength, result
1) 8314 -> 16.5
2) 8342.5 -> 13.3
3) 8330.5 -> 13.1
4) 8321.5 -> 15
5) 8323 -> 15.5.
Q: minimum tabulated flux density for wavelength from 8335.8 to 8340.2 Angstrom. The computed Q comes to 13.8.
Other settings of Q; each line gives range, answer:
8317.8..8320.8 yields 15.5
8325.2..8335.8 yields 12.7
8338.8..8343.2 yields 13.3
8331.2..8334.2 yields 14.9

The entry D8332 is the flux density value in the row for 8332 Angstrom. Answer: 14.9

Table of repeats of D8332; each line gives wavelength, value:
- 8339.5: 15.3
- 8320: 16.5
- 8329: 12.7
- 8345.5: 12.2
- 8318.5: 15.5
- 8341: 15.4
